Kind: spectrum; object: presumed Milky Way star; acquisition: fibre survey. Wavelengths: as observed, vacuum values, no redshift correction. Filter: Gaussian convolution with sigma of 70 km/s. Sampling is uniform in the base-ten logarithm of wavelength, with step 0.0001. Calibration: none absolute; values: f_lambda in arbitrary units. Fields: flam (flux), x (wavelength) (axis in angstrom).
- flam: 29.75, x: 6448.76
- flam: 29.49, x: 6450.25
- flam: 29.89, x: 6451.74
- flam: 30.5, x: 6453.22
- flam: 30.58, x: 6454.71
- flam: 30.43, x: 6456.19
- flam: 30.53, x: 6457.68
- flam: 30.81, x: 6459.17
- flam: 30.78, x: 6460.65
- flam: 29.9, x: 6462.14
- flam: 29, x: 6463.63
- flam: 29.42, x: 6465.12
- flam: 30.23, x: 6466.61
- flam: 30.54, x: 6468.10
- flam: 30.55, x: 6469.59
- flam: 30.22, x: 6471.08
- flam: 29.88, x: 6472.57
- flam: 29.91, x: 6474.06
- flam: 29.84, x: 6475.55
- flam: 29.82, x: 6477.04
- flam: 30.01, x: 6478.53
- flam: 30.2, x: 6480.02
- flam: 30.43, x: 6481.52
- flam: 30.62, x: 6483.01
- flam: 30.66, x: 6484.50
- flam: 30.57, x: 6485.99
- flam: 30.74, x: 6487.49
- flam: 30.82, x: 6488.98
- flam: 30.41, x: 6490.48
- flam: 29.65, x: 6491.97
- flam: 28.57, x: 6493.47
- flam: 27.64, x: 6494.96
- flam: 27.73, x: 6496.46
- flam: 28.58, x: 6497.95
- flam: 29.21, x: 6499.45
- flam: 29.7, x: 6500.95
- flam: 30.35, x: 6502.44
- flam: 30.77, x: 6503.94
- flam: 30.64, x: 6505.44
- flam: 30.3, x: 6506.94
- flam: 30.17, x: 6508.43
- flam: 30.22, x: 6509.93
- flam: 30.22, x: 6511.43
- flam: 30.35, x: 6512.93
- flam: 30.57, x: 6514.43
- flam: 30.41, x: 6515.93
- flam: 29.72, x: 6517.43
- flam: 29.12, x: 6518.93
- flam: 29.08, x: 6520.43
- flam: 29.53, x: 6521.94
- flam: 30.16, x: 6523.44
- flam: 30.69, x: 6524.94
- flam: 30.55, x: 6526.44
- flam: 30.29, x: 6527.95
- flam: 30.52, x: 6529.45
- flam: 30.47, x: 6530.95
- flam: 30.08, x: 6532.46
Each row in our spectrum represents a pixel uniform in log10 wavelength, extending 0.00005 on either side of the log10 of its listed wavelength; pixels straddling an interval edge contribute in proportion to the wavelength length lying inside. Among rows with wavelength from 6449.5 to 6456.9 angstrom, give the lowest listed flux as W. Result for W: 29.49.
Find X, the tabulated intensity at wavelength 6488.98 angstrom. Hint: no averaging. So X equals 30.82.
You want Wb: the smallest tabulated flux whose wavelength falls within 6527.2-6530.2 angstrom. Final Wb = 30.29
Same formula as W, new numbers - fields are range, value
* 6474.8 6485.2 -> 29.82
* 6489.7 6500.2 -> 27.64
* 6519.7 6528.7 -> 29.08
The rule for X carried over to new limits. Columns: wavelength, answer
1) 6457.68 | 30.53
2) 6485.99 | 30.57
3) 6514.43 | 30.57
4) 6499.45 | 29.21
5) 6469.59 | 30.55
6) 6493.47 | 28.57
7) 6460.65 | 30.78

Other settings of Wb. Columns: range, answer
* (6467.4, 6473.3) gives 29.88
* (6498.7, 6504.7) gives 29.21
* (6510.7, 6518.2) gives 29.72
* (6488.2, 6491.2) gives 30.41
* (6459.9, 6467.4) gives 29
